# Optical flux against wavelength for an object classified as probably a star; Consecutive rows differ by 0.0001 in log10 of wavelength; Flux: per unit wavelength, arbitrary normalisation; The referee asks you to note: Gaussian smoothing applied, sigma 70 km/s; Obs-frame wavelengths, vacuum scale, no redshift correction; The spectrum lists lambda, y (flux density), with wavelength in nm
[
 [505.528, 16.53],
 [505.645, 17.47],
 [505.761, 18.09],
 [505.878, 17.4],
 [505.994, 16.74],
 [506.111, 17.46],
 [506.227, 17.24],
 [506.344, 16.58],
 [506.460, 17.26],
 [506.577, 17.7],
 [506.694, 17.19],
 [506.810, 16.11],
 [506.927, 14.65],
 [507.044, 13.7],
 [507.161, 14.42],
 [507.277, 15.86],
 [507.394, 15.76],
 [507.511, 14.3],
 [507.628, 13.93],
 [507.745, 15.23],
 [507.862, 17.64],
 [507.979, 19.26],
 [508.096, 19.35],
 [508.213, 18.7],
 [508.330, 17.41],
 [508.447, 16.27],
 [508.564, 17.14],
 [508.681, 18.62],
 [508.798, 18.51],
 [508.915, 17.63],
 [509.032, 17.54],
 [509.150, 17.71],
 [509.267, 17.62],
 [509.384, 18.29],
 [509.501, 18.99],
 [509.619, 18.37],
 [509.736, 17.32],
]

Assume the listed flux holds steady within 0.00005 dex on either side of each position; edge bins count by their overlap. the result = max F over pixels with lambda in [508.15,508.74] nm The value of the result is 18.7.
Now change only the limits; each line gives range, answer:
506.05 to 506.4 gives 17.46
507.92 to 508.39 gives 19.35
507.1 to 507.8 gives 15.86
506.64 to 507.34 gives 17.19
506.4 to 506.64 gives 17.7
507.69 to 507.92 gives 17.64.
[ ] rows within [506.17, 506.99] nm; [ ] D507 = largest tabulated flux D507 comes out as 17.7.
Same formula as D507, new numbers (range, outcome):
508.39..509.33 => 18.62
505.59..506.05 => 18.09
